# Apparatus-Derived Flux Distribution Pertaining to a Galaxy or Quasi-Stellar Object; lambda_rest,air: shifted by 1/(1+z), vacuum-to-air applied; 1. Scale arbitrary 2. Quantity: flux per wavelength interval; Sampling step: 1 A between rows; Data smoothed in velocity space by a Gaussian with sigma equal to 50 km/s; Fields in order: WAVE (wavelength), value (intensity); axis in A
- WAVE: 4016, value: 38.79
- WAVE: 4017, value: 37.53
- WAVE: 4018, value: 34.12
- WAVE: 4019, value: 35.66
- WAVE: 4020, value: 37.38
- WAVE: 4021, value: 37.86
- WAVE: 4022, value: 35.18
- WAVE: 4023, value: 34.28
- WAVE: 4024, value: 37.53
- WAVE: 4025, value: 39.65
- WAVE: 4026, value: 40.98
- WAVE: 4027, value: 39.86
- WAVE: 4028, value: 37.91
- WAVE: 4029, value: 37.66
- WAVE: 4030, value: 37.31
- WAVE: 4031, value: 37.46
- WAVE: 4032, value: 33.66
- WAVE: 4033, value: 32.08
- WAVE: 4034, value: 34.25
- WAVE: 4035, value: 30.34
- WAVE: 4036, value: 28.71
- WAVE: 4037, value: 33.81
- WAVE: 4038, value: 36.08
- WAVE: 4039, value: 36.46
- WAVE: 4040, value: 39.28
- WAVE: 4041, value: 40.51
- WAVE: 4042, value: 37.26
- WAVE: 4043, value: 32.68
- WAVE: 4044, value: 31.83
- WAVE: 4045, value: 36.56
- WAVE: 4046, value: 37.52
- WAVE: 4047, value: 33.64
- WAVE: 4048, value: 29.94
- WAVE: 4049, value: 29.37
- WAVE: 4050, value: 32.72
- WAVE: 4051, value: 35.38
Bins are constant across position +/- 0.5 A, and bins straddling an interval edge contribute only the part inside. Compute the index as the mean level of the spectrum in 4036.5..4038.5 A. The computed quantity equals 34.9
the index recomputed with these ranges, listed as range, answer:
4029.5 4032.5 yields 36.1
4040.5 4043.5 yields 36.8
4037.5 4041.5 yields 38.1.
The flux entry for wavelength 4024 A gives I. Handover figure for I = 37.53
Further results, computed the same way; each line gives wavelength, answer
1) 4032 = 33.66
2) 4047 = 33.64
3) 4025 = 39.65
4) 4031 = 37.46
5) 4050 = 32.72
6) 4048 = 29.94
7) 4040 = 39.28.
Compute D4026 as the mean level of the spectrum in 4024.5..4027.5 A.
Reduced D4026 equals 40.2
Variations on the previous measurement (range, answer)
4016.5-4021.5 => 36.5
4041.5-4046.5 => 35.2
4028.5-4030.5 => 37.5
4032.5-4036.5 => 31.3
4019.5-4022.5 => 36.8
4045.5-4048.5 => 33.7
